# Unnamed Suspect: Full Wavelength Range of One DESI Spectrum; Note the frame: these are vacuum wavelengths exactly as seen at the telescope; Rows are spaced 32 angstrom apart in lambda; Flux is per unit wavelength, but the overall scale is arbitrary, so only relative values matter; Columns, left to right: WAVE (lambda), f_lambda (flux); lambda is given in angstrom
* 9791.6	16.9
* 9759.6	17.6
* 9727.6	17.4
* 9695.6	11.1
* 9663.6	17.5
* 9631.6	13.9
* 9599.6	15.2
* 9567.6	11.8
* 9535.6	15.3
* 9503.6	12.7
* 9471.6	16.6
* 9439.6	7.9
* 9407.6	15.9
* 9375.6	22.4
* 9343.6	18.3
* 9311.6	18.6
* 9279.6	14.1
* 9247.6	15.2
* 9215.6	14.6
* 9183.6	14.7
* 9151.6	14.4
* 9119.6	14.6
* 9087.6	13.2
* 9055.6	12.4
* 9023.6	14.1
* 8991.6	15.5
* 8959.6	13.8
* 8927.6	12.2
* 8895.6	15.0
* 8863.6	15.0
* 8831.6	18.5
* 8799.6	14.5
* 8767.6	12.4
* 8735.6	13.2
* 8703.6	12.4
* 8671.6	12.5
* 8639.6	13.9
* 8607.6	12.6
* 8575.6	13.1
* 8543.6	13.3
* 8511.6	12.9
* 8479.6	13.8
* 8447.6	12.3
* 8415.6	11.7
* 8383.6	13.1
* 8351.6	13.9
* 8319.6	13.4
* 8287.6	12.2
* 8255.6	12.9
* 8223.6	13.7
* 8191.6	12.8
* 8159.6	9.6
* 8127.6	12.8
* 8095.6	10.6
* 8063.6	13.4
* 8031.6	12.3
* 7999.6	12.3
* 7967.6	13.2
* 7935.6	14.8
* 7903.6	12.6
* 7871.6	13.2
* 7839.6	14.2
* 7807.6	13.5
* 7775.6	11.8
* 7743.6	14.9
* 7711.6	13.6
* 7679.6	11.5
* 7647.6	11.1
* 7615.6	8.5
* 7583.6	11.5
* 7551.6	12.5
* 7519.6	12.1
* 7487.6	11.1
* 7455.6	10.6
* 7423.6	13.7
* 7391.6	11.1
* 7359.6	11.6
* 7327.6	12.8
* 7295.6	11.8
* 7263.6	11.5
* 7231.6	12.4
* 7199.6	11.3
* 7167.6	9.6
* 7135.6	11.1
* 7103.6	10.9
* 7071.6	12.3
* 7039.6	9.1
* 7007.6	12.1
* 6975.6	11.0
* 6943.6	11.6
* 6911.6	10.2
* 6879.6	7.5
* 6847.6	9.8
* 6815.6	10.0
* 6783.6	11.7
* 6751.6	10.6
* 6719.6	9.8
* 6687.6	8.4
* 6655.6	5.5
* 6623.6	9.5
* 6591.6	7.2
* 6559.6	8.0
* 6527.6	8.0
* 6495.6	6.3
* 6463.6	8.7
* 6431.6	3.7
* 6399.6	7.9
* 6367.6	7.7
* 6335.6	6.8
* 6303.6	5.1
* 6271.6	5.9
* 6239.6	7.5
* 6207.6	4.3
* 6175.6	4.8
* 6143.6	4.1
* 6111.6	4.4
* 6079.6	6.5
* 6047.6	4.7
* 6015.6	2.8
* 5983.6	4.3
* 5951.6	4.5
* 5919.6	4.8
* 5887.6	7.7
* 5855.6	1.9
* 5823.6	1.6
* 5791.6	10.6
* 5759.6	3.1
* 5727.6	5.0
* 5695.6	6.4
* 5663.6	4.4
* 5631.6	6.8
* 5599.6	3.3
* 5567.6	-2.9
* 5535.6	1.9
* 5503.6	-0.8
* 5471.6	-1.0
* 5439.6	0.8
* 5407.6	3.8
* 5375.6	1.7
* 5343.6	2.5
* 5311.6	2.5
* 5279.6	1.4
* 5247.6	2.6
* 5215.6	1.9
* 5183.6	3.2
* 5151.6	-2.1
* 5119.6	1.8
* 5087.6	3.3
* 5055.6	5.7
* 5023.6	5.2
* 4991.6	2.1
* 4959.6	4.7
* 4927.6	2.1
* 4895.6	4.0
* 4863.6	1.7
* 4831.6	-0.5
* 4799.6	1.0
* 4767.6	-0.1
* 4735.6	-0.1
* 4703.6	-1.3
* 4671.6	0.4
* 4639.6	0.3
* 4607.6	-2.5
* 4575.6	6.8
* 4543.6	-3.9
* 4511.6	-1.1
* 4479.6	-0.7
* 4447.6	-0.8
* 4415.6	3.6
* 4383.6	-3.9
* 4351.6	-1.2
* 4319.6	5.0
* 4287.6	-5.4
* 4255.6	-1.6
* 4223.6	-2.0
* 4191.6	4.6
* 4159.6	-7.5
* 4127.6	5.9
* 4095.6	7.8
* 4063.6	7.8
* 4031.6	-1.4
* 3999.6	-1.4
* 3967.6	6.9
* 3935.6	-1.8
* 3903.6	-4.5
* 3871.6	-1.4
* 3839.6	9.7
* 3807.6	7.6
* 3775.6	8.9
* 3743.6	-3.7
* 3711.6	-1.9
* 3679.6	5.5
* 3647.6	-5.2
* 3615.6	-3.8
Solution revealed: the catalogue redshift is 0.68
